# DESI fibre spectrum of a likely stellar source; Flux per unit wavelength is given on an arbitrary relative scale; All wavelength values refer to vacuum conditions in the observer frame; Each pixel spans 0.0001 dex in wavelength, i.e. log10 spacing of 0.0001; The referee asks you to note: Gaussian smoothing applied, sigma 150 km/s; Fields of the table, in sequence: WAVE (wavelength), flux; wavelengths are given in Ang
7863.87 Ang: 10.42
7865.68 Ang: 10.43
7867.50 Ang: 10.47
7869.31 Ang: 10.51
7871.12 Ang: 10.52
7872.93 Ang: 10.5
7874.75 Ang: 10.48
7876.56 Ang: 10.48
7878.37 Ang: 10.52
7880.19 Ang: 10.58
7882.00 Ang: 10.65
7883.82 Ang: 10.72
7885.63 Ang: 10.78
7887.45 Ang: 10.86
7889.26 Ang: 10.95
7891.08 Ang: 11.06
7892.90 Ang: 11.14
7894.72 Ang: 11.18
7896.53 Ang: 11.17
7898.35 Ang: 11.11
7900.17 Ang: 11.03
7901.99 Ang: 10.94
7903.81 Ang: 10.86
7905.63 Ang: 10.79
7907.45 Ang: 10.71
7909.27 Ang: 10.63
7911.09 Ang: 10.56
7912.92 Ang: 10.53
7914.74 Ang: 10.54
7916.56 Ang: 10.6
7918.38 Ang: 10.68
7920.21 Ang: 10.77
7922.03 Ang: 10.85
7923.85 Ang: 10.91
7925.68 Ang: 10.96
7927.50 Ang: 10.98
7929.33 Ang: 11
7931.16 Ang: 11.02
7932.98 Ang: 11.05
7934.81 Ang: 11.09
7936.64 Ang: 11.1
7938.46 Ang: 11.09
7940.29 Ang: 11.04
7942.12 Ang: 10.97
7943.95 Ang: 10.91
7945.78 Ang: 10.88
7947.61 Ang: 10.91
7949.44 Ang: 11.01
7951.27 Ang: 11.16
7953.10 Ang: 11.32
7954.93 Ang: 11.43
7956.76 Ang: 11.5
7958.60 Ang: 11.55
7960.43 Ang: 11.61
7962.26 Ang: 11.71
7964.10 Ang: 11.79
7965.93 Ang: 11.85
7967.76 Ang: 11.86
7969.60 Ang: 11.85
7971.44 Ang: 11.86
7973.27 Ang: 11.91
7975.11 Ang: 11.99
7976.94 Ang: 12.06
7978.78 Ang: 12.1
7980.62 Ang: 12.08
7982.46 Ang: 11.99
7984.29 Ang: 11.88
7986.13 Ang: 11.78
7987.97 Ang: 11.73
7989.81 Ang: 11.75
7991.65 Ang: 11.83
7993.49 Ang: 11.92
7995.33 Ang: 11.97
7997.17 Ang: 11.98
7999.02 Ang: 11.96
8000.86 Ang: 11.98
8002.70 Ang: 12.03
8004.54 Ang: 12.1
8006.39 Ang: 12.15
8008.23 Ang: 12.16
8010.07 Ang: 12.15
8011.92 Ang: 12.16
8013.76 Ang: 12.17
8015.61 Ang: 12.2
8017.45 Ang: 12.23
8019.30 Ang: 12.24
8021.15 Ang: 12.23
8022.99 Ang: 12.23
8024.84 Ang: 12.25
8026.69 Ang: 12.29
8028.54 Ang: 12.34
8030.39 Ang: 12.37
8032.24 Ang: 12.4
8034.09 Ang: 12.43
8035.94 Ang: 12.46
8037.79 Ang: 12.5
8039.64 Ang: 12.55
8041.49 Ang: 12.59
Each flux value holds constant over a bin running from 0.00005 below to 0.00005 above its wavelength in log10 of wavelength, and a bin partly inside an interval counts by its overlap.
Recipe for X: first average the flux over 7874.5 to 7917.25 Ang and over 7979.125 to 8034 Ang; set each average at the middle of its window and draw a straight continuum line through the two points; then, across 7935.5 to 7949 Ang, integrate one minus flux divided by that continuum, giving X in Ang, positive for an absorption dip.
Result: 0.4 Ang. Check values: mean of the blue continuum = 10.8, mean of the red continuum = 12.1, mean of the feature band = 11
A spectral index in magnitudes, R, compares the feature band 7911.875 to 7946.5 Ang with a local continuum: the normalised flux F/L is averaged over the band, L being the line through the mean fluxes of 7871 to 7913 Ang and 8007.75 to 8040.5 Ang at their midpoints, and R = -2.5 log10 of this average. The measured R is 0.03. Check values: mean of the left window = 10.8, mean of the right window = 12.3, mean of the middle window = 10.9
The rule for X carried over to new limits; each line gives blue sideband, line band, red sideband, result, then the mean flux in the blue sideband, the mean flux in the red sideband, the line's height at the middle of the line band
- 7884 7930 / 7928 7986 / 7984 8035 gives 0.0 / 10.9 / 12.1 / 11.5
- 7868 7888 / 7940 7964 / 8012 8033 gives 0.4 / 10.6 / 12.3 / 11.4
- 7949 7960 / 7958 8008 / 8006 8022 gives -0.6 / 11.4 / 12.2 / 11.8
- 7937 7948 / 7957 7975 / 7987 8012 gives -0.6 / 11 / 12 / 11.4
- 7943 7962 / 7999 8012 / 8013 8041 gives -0.1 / 11.2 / 12.3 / 12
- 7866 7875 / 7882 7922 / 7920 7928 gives -0.4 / 10.5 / 10.9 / 10.7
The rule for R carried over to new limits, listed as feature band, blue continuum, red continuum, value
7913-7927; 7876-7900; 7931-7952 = 0.02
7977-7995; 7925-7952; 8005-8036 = -0.02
